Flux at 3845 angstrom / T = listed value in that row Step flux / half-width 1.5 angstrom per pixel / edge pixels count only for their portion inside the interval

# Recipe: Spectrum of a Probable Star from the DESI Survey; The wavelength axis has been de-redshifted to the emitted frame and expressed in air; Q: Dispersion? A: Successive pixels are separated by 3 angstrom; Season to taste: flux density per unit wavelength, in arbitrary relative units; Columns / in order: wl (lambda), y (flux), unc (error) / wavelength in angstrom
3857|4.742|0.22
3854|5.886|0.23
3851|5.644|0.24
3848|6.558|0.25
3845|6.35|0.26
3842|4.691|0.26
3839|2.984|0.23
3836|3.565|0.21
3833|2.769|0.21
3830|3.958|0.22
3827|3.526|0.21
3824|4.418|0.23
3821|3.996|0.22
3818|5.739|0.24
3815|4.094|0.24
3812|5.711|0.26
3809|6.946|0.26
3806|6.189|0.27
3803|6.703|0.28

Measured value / 6.35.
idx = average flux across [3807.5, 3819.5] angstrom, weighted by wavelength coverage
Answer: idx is 5.62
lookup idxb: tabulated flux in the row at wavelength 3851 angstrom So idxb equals 5.644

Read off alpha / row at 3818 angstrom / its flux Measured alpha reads 5.739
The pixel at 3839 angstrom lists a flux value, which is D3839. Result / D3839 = 2.984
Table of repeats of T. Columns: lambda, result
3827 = 3.526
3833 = 2.769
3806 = 6.189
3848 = 6.558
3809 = 6.946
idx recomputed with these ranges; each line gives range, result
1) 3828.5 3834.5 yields 3.36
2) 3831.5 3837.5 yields 3.17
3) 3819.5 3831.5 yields 3.97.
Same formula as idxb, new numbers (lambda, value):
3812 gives 5.711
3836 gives 3.565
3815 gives 4.094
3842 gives 4.691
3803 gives 6.703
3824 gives 4.418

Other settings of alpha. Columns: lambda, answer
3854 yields 5.886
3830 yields 3.958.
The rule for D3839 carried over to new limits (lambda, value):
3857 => 4.742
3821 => 3.996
